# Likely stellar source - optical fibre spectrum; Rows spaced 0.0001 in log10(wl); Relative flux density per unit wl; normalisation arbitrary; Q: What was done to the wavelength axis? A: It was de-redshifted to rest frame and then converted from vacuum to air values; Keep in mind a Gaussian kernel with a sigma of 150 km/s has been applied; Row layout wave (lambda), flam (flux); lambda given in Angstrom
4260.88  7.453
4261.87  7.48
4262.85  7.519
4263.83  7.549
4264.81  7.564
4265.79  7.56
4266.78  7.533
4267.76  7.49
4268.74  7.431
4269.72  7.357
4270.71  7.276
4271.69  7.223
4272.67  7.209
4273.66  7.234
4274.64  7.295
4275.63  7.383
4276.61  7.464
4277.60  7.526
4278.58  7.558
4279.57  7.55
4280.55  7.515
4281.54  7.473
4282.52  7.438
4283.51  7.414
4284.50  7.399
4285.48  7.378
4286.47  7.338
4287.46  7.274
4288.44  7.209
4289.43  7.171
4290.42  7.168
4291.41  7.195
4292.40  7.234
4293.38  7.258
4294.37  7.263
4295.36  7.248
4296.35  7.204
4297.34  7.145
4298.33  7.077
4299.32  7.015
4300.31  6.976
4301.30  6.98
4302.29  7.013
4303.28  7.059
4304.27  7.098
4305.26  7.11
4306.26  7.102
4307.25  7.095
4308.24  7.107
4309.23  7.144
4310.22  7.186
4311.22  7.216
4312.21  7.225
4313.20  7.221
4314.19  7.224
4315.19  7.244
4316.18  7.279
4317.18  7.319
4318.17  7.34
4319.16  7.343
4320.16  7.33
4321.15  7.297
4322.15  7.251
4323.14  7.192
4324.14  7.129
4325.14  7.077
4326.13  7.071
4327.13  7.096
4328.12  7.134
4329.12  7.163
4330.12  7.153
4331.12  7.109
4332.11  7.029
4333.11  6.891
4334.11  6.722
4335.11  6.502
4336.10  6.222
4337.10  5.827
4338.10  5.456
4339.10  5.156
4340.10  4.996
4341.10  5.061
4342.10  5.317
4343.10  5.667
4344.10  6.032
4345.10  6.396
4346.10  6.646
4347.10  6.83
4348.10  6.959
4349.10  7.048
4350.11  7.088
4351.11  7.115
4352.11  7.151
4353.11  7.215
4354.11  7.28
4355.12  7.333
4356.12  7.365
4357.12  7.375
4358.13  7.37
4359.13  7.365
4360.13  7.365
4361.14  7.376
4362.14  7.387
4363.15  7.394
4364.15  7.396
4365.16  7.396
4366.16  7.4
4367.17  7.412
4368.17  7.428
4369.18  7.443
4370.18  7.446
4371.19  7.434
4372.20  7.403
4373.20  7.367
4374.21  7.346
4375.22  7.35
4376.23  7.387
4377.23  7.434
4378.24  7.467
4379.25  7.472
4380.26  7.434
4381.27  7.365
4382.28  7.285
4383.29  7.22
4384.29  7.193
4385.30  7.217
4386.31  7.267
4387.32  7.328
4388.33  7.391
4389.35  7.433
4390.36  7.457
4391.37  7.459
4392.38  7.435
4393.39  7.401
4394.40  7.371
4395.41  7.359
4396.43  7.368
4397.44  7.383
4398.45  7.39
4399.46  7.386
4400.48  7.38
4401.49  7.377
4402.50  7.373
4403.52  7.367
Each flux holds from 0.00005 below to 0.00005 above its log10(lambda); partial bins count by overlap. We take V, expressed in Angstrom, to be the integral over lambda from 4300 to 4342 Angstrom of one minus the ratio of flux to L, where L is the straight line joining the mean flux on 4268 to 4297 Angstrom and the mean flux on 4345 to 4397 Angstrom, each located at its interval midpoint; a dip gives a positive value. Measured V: 2.6 Angstrom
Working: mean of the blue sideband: 7.33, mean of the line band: 6.87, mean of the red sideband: 7.31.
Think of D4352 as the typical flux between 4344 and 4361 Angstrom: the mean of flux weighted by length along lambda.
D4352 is 7.09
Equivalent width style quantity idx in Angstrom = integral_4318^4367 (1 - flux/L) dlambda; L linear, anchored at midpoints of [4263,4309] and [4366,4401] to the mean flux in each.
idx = 3.2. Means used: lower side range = 7.29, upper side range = 7.38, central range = 6.85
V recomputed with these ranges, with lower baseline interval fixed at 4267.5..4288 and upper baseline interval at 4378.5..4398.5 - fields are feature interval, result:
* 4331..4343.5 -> 2.4 Angstrom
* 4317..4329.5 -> 0.3 Angstrom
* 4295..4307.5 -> 0.5 Angstrom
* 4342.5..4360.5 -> 1.0 Angstrom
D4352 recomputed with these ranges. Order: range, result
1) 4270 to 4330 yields 7.23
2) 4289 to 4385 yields 7.05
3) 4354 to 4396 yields 7.38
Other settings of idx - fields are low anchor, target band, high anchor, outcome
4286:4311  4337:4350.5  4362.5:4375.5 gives 2.36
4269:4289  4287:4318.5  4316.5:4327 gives 0.54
